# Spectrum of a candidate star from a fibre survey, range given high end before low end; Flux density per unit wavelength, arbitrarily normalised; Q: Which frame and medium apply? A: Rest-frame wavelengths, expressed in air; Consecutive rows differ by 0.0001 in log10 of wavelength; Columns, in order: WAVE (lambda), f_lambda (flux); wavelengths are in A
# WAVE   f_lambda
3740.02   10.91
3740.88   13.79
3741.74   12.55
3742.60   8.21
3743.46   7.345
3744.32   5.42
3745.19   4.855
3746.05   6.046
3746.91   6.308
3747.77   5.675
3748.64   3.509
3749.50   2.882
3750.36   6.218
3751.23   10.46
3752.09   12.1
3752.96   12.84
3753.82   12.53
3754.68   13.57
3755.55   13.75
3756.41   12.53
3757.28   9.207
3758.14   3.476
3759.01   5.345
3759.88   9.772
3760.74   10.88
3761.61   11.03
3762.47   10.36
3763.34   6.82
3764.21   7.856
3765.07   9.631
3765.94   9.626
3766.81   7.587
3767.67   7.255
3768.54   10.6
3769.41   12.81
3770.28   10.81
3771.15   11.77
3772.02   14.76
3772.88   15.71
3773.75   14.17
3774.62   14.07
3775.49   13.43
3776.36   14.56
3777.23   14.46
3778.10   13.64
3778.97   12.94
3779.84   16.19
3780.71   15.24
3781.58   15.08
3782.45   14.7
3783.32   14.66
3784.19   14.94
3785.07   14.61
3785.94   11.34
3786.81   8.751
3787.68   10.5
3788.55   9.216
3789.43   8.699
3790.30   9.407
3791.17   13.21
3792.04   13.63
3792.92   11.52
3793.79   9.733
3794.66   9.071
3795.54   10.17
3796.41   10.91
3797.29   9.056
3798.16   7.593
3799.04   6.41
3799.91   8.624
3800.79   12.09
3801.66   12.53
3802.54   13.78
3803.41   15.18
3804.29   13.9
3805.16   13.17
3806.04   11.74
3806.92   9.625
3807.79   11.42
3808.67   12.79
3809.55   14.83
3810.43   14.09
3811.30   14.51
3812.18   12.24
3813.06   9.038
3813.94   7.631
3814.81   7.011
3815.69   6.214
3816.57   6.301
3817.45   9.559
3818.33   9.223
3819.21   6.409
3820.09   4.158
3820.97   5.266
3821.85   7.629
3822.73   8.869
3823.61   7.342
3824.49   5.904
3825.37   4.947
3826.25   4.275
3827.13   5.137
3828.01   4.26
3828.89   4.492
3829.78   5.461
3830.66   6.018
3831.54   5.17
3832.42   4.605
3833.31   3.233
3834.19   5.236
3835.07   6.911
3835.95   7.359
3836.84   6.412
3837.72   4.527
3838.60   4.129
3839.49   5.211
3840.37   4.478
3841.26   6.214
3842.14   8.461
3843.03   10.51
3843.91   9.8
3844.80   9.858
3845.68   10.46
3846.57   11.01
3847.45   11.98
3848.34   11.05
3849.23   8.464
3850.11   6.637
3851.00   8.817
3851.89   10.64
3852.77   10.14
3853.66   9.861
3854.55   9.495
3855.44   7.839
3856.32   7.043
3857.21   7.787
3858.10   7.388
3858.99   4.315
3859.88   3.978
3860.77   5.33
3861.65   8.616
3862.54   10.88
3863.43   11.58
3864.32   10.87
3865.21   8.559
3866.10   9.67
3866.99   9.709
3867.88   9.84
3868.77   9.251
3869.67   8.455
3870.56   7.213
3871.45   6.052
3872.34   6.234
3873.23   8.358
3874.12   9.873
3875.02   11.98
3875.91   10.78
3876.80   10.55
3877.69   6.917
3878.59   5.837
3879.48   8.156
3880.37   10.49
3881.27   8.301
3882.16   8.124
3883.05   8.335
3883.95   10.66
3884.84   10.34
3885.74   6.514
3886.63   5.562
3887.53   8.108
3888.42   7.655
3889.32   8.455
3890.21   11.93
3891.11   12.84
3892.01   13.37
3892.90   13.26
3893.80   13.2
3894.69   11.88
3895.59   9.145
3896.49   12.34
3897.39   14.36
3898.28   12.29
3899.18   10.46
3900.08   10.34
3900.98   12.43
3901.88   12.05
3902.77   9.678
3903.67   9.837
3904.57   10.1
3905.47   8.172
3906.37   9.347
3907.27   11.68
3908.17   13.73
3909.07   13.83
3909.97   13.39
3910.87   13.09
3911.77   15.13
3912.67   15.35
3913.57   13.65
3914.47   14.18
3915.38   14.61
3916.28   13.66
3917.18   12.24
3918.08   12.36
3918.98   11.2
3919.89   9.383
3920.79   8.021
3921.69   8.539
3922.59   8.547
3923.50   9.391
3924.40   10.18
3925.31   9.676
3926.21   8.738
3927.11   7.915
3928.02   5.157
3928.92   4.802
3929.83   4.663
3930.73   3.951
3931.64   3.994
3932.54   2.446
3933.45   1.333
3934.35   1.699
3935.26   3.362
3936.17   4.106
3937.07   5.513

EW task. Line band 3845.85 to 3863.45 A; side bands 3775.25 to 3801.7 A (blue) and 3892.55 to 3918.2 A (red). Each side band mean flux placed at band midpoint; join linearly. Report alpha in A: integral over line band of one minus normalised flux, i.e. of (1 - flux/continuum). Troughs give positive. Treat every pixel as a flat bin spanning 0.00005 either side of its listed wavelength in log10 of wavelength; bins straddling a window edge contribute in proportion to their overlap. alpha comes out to 5.1 A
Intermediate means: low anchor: 11.8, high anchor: 12.3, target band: 8.6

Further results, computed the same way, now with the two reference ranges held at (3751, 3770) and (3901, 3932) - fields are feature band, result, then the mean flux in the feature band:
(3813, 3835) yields 8.77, 6.1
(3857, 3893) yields 5.12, 8.8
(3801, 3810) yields -2.47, 12.9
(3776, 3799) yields -4.35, 12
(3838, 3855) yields 2.39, 8.76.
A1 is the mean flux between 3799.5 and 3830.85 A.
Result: 9.06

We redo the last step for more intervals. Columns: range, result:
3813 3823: 7.18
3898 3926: 11.5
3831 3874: 7.92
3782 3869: 8.95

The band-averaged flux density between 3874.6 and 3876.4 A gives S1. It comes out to 11.4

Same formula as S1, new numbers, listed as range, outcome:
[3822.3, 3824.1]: 8.04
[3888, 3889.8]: 8.15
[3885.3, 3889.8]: 7.31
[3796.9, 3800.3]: 7.9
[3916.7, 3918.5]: 12.3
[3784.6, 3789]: 10.9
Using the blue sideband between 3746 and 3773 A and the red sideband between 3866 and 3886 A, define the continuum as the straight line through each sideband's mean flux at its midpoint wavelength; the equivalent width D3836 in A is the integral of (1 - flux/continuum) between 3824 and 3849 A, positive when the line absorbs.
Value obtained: 6.4 A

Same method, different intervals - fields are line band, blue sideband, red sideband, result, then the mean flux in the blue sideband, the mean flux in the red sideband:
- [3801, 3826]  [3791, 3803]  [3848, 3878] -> 0.80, 10.5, 8.65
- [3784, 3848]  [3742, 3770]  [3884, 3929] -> 4.21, 8.68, 10.9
